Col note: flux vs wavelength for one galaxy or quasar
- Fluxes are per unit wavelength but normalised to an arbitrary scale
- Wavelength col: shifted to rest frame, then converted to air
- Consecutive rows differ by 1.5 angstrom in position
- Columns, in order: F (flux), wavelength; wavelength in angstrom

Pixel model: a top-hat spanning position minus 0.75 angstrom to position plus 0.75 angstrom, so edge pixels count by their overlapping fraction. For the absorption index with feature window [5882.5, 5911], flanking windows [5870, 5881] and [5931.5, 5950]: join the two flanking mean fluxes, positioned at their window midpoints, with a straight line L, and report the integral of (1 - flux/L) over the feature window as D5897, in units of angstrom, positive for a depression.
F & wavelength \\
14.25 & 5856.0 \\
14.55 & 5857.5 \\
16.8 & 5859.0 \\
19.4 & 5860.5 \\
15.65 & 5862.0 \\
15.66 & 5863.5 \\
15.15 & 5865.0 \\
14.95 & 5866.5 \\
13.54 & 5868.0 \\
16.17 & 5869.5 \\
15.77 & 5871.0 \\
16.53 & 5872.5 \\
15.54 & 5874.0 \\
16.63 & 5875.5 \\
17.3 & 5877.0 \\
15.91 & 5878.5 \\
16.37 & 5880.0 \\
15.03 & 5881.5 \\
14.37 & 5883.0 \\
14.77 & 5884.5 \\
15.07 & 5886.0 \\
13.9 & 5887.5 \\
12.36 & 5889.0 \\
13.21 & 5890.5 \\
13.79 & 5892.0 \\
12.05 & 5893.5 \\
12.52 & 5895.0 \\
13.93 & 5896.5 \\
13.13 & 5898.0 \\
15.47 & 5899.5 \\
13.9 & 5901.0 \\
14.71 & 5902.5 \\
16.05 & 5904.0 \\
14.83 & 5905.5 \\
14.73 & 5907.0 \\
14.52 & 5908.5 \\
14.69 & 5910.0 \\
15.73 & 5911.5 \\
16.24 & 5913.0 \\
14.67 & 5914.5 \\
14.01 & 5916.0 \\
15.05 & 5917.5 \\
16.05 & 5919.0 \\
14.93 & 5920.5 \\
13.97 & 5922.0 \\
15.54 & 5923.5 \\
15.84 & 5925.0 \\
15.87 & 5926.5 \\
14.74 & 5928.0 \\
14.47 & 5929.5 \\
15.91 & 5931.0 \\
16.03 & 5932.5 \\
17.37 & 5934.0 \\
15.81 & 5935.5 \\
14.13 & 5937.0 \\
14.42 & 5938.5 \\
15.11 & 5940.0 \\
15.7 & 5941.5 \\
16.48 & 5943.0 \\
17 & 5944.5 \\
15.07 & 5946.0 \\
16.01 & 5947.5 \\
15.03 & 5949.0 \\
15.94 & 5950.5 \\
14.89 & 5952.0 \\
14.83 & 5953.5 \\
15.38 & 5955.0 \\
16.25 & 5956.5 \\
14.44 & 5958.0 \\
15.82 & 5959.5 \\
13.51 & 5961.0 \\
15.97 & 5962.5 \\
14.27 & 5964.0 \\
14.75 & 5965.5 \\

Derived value 3.5 angstrom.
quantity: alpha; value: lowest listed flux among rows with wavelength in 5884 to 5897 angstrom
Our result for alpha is 12.05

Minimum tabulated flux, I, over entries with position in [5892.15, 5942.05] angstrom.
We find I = 12.05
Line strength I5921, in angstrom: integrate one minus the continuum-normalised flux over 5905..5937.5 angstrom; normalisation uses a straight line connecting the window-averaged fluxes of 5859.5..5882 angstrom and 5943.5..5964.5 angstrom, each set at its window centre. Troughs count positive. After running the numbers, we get 0.73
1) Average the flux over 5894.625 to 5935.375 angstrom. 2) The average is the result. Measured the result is 15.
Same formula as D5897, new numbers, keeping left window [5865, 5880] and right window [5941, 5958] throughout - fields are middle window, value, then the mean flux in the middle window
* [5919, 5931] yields 0.4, 15.2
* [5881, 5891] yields 1.1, 14.1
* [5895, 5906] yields 0.9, 14.4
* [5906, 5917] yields 0.5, 14.9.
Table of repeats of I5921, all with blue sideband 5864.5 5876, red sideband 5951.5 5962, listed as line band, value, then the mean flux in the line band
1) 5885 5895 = 1.33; 13.4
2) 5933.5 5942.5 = -0.15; 15.4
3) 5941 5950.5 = -0.50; 15.9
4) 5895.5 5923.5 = 0.90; 14.8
